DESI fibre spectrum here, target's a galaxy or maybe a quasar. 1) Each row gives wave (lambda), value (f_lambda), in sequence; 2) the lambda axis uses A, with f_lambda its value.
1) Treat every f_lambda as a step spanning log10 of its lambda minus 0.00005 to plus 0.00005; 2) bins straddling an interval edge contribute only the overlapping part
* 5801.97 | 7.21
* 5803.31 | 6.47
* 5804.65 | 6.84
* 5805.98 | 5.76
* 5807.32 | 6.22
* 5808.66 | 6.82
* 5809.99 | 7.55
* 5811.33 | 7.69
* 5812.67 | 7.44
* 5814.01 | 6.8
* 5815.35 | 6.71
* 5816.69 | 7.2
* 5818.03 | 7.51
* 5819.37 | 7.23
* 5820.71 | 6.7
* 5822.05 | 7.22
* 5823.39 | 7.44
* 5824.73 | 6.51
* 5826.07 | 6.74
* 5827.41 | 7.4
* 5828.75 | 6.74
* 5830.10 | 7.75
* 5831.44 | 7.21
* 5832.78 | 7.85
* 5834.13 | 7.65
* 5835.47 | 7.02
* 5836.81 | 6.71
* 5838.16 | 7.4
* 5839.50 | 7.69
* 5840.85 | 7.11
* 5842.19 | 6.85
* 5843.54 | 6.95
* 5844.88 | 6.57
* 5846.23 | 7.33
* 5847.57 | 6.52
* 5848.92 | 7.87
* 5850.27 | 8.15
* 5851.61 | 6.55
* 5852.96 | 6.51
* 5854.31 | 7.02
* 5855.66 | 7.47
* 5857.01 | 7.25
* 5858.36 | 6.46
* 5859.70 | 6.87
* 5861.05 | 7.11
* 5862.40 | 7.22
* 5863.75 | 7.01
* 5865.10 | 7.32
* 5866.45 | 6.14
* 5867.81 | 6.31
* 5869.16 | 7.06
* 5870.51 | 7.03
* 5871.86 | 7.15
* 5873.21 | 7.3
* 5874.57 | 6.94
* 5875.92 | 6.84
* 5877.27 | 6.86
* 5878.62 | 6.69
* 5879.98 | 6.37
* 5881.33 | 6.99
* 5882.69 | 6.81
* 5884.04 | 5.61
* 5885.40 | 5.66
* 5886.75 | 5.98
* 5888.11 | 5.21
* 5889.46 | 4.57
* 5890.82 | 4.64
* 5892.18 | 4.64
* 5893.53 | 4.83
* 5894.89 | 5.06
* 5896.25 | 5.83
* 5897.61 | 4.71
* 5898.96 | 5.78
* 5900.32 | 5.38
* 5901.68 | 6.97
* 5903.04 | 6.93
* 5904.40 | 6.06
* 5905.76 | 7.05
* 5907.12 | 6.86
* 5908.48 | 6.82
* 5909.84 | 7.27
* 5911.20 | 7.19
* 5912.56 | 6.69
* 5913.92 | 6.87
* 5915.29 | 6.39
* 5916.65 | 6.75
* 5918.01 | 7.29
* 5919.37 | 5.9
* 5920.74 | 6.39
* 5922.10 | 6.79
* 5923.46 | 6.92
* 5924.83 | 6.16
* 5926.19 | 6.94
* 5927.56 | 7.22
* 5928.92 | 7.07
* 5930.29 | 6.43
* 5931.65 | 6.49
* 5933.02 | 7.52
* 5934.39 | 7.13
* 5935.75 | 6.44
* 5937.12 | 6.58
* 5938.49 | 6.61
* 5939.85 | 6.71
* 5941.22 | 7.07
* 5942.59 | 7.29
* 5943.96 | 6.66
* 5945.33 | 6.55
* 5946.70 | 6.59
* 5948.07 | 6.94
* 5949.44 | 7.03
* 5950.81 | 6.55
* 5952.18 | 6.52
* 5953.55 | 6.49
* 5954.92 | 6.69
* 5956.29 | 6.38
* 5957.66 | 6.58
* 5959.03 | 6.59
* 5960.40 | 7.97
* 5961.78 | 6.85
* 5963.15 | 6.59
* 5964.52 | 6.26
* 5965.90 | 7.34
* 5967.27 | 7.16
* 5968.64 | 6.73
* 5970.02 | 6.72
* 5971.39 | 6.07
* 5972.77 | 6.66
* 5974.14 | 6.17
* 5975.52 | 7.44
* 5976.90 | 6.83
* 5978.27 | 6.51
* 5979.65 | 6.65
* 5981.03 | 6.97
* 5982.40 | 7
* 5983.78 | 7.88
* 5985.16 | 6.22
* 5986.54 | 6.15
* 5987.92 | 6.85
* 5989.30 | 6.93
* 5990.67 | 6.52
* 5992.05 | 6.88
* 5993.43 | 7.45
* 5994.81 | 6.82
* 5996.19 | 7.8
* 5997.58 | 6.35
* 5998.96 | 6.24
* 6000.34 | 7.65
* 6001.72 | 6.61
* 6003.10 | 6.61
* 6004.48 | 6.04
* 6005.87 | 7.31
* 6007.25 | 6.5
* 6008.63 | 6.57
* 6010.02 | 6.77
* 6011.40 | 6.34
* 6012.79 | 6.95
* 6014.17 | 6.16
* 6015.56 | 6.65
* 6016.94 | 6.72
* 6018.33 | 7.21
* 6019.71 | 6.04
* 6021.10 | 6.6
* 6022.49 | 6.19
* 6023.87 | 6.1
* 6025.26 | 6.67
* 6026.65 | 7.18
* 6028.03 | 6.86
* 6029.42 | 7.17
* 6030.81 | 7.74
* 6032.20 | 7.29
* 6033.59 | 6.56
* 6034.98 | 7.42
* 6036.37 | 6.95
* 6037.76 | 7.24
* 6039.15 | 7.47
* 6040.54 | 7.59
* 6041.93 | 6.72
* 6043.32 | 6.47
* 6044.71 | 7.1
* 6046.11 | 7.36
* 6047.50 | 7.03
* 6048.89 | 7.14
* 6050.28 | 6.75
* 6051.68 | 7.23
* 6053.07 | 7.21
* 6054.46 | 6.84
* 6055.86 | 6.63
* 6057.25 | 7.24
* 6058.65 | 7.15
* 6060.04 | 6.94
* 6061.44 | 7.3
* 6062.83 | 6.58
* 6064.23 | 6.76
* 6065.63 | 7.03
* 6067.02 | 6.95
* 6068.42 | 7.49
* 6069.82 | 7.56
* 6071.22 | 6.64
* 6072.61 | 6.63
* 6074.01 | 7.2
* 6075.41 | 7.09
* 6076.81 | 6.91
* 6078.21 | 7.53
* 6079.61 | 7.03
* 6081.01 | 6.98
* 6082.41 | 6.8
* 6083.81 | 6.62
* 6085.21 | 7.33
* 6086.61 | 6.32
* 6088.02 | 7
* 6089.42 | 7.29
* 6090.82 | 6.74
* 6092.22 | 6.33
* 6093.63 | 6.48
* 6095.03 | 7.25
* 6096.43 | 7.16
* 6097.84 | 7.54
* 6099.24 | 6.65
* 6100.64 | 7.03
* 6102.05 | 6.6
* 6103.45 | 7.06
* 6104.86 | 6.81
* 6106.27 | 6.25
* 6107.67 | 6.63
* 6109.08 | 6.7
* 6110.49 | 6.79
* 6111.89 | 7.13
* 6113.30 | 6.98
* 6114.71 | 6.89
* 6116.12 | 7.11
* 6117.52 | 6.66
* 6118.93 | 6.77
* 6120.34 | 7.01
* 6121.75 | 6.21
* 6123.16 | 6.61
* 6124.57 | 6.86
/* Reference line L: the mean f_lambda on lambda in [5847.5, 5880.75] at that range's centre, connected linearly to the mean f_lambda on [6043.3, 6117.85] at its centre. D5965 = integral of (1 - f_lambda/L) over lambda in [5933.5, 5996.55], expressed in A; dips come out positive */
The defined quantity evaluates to 1.5 A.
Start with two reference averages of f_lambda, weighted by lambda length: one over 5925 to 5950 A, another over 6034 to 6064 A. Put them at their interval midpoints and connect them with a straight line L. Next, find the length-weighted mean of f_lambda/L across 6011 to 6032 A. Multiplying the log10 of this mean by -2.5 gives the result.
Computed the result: 0.04 mag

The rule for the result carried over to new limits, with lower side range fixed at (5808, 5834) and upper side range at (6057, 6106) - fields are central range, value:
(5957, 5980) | 0.045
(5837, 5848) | 0.019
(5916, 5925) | 0.076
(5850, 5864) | 0.020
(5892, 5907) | 0.218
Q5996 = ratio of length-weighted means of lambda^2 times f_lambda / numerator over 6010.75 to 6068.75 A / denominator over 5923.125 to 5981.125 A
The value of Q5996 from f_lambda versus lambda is 1.1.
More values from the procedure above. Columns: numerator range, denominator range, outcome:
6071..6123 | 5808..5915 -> 1.10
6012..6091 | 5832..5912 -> 1.12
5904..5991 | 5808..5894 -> 1.02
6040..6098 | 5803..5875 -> 1.07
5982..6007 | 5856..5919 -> 1.11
